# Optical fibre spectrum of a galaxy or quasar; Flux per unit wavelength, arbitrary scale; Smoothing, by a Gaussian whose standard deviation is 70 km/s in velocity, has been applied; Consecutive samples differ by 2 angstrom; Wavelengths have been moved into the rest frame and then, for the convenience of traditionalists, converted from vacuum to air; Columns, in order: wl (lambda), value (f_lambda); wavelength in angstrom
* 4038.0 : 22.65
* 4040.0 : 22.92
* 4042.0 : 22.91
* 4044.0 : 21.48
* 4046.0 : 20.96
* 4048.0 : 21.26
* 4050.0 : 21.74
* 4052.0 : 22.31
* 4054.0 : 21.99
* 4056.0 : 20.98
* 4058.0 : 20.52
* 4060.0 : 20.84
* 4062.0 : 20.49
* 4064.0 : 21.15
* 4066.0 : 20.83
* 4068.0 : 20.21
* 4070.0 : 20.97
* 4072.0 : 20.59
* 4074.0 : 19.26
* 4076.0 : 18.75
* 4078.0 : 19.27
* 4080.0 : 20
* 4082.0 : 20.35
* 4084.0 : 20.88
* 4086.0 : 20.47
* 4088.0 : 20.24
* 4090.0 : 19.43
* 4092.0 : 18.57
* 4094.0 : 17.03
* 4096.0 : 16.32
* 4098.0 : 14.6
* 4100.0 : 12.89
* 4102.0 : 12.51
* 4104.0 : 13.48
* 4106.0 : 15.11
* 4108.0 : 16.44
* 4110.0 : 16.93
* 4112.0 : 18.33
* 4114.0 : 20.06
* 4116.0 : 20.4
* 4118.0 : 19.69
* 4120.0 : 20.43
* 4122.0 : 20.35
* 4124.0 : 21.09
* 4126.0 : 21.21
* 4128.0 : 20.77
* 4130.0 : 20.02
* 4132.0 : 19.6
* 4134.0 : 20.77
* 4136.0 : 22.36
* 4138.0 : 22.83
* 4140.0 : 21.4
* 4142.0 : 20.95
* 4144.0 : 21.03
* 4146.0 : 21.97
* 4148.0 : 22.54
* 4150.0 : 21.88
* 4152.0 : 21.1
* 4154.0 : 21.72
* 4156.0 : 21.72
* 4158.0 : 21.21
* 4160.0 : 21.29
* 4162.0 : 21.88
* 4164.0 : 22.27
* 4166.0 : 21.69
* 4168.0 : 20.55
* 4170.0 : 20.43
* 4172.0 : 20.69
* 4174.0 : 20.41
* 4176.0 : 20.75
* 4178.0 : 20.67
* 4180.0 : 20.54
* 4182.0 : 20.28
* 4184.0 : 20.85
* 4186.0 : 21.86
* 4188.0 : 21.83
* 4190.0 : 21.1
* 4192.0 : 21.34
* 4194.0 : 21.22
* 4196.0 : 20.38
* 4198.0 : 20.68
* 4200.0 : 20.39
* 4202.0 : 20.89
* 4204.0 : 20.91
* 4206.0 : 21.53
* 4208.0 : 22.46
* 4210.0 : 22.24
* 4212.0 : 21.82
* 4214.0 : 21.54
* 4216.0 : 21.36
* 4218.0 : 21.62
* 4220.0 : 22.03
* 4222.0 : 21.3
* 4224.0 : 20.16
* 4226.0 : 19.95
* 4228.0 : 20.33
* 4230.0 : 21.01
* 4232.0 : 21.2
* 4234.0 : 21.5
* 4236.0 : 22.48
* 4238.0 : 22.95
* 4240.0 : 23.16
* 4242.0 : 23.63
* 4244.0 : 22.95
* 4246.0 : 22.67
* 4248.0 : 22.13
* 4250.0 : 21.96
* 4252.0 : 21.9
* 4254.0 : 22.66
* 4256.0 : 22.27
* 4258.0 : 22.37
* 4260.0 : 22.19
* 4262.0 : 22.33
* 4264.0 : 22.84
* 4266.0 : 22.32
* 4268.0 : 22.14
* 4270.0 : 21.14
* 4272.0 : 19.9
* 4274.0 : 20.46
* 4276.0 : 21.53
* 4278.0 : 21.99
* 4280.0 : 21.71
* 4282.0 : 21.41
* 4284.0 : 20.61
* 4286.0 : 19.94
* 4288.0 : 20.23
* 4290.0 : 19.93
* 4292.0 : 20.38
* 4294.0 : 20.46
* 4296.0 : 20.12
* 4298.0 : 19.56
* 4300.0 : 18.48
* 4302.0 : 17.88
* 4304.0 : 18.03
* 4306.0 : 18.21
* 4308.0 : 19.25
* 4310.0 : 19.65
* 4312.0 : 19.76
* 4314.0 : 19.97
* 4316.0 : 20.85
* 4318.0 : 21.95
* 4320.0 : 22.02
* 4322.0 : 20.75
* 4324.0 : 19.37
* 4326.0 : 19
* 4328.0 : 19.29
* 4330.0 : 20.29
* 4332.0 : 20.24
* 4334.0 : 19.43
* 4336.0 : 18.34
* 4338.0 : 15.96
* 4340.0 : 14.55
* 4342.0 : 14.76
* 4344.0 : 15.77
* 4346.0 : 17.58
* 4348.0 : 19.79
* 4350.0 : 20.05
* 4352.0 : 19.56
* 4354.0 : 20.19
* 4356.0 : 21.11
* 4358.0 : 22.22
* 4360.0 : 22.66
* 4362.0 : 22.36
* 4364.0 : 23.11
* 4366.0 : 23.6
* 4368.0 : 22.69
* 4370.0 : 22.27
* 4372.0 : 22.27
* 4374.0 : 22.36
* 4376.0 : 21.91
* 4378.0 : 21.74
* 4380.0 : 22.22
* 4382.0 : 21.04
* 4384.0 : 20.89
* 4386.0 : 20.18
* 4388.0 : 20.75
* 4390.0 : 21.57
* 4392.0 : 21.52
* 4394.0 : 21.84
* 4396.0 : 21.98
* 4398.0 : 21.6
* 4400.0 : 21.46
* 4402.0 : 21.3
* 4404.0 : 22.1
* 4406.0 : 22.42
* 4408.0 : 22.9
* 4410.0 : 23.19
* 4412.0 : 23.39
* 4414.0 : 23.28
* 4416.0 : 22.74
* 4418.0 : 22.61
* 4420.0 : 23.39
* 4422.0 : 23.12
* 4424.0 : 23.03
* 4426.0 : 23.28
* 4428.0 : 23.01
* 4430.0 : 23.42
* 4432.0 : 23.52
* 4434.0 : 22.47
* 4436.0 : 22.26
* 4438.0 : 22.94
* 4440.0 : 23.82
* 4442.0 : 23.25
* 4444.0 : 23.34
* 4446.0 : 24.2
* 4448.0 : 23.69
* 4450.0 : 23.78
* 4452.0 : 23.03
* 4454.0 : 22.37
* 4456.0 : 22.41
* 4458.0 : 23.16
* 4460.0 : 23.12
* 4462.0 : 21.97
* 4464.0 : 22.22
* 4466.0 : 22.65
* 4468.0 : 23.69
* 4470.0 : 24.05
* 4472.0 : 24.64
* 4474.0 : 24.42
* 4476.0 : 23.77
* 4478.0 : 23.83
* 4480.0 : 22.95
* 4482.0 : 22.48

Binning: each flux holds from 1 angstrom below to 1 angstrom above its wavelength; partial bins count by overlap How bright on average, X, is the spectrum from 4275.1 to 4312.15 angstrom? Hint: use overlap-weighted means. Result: 20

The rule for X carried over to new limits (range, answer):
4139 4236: 21.2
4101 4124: 17.8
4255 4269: 22.4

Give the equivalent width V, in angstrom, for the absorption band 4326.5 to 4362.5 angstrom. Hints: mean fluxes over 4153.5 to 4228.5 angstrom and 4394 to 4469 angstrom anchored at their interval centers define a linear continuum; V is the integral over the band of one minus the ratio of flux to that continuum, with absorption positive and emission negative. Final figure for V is 5.1 angstrom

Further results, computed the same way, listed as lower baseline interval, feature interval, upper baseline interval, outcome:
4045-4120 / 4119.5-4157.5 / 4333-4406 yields -3.6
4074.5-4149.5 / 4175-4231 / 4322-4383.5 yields -4.4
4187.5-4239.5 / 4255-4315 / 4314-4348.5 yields -2.2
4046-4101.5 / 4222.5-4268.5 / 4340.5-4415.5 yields -3.2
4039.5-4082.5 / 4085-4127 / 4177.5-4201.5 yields 6.1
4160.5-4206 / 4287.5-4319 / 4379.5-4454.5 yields 3.1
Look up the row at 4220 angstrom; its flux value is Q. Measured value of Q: 22.03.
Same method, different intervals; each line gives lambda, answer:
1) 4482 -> 22.48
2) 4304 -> 18.03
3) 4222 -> 21.3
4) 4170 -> 20.43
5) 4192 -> 21.34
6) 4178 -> 20.67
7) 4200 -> 20.39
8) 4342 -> 14.76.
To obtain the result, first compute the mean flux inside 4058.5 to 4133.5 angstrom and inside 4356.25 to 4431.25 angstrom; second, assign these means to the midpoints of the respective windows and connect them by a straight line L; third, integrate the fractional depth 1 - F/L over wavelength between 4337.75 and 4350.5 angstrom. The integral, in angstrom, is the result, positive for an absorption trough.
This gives 2.9 angstrom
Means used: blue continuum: 18.9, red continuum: 22.3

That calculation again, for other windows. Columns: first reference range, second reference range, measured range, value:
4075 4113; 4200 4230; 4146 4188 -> -3.2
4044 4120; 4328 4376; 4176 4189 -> -1.0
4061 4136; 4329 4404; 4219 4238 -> -1.4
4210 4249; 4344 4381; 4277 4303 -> 1.7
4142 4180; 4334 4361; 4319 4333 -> -0.8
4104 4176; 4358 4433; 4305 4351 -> 6.0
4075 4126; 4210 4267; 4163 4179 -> -0.6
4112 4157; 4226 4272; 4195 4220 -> 0.4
